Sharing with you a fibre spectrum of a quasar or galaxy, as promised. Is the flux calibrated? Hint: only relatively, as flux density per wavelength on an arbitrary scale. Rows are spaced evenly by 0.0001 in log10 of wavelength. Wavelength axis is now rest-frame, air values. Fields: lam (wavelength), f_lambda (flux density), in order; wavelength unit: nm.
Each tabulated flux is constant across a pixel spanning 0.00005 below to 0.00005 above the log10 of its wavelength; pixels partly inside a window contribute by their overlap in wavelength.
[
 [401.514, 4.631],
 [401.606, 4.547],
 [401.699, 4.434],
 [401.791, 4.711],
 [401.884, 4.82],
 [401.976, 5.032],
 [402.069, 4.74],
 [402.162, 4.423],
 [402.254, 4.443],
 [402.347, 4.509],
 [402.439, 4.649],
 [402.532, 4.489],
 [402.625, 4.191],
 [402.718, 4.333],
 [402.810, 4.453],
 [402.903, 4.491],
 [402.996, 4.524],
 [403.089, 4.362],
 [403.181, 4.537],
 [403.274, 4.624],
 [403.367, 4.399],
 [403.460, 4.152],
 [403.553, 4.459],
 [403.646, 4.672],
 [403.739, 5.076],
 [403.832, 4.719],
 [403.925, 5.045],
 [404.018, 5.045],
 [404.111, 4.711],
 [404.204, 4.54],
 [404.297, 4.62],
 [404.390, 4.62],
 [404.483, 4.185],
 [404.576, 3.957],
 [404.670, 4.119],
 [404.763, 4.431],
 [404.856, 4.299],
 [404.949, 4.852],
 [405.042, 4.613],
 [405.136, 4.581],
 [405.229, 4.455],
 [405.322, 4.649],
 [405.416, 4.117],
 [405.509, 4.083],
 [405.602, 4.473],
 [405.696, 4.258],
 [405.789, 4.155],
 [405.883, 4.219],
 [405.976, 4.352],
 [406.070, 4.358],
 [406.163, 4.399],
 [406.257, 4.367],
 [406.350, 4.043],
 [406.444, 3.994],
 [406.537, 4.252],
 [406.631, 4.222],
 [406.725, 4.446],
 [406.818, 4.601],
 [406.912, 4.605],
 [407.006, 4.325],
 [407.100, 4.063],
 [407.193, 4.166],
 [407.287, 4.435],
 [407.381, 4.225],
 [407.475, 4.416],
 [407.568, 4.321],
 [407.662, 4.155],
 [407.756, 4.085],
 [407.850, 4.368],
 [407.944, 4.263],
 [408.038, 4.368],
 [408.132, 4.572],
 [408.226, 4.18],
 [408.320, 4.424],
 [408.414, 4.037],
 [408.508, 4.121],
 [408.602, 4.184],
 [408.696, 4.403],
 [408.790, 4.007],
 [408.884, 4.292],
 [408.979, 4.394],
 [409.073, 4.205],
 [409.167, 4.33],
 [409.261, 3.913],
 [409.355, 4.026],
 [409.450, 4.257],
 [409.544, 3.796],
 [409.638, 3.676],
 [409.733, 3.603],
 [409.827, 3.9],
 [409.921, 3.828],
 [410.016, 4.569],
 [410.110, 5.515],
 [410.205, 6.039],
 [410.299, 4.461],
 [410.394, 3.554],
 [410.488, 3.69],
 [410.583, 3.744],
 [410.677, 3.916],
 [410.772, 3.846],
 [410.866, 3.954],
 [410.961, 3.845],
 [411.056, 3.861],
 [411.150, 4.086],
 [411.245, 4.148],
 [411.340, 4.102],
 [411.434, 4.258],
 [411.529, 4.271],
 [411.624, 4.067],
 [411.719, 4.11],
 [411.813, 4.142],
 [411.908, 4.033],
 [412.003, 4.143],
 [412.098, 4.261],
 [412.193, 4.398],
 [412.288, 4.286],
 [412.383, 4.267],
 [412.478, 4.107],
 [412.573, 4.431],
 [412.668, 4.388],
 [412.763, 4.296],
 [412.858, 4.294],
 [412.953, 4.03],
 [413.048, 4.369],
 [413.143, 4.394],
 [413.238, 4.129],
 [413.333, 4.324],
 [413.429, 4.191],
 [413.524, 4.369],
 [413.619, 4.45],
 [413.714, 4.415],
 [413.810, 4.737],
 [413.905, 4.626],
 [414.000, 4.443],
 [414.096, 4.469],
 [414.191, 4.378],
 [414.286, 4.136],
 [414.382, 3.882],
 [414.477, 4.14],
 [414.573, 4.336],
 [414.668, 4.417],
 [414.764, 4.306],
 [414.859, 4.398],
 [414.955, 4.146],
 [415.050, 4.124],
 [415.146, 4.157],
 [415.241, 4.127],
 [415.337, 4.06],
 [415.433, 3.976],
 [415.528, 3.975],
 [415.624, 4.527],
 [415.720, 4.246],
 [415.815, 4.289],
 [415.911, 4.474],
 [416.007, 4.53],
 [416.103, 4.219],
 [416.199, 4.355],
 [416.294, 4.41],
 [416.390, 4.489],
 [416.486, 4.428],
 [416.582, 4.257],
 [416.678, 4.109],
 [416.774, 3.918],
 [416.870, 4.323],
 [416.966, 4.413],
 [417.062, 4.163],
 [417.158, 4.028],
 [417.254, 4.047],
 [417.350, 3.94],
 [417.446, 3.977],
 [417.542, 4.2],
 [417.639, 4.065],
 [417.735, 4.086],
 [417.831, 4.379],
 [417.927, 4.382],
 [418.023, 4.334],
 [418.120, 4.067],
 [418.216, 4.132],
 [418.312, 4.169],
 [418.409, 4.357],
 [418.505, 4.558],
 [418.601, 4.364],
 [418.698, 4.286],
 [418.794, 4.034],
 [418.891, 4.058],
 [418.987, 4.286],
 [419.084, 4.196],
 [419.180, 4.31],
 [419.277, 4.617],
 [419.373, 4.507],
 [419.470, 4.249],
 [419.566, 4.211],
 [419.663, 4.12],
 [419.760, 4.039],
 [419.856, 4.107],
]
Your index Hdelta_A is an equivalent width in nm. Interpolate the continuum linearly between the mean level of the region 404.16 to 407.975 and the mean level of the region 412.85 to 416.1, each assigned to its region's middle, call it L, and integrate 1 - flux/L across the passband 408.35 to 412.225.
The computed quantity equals 0.15 nm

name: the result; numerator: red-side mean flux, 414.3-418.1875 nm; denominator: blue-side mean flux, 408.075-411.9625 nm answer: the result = 1.01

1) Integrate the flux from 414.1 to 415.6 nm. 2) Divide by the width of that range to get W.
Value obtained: 4.19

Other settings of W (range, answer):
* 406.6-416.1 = 4.24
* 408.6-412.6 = 4.16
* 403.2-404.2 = 4.68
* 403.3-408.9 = 4.38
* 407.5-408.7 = 4.27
